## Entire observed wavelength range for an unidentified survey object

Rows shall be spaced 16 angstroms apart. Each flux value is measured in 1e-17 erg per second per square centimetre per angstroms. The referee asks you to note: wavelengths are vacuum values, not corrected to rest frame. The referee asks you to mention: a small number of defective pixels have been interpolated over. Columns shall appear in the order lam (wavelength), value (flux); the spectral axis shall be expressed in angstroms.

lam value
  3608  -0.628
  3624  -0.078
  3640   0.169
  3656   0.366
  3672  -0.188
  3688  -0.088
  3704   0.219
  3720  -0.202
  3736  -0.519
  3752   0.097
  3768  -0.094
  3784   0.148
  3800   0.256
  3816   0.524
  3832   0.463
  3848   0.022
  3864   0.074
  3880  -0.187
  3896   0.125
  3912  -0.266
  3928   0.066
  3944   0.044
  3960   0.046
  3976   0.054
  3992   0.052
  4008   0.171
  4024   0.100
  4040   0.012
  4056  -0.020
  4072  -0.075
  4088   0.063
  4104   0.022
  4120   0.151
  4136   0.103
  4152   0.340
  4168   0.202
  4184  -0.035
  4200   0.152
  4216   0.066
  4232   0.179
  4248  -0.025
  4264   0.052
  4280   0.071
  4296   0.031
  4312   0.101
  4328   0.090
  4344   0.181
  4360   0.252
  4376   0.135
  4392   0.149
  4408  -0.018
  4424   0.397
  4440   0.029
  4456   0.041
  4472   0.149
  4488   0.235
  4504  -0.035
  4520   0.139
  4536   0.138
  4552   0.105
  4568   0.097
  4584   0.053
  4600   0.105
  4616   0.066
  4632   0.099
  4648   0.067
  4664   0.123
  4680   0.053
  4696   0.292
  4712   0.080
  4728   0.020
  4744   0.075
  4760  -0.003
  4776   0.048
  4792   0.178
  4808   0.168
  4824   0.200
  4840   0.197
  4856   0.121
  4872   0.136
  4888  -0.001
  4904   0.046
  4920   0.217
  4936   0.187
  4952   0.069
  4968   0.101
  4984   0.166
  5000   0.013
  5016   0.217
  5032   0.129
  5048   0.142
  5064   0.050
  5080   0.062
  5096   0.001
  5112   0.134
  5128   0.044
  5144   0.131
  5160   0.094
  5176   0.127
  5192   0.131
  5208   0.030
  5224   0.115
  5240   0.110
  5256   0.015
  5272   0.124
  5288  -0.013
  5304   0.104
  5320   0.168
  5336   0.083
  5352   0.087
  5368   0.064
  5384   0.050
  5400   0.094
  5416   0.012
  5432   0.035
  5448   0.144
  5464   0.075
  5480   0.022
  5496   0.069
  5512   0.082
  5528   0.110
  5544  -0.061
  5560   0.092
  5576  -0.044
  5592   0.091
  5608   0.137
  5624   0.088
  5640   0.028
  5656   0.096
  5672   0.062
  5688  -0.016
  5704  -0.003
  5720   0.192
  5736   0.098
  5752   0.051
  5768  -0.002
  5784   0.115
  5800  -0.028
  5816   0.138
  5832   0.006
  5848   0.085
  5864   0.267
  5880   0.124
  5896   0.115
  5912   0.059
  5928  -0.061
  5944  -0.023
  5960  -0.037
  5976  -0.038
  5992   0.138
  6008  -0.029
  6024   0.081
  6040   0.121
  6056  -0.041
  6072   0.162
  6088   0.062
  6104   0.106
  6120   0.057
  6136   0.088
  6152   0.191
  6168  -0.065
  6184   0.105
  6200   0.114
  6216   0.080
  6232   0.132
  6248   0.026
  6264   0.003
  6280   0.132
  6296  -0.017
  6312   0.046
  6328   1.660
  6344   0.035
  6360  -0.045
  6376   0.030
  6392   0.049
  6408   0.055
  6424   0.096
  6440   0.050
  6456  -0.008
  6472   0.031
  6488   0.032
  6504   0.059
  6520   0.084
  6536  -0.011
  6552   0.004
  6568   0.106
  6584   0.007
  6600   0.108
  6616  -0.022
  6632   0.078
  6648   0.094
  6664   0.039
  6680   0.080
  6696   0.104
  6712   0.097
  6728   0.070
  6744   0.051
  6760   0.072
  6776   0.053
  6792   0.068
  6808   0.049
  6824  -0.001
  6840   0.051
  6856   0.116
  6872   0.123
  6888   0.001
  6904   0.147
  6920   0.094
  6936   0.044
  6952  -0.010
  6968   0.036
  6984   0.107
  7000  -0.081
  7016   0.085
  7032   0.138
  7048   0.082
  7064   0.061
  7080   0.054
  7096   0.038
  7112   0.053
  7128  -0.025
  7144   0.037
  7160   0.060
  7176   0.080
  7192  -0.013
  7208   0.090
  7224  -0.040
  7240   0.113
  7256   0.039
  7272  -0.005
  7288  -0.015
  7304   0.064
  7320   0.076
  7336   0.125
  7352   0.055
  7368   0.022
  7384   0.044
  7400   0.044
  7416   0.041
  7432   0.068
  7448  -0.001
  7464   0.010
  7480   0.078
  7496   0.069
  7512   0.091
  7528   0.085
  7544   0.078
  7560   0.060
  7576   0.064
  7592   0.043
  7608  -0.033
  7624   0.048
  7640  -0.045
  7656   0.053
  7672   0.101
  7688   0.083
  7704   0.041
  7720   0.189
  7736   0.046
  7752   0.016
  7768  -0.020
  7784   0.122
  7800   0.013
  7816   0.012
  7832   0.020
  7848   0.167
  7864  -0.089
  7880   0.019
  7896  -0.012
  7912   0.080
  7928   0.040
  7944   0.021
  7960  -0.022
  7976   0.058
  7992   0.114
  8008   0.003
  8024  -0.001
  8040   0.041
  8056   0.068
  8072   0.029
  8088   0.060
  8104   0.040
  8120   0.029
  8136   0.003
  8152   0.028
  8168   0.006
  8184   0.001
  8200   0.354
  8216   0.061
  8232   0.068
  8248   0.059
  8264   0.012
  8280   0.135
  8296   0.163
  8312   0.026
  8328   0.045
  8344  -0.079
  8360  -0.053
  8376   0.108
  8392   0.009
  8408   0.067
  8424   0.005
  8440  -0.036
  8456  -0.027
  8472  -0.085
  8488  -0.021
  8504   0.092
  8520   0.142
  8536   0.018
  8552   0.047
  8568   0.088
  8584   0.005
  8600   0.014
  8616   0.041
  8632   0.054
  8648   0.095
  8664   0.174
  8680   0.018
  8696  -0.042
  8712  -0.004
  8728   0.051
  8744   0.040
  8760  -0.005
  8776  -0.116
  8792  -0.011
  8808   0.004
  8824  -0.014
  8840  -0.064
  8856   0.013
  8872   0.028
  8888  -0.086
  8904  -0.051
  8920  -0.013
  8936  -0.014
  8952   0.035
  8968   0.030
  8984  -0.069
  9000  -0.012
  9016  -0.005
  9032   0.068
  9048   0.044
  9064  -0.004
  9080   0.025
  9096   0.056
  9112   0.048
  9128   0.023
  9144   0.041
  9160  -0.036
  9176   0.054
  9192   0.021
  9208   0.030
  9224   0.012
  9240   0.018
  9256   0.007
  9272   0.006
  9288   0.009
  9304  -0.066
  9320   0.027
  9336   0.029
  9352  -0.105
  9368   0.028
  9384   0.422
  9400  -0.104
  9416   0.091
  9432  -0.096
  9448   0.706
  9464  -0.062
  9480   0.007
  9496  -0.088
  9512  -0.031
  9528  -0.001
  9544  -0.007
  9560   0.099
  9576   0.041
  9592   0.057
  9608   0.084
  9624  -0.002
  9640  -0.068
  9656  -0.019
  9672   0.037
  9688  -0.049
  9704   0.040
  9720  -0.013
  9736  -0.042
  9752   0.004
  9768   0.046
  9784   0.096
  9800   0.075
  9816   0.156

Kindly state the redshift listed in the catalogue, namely 1.200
